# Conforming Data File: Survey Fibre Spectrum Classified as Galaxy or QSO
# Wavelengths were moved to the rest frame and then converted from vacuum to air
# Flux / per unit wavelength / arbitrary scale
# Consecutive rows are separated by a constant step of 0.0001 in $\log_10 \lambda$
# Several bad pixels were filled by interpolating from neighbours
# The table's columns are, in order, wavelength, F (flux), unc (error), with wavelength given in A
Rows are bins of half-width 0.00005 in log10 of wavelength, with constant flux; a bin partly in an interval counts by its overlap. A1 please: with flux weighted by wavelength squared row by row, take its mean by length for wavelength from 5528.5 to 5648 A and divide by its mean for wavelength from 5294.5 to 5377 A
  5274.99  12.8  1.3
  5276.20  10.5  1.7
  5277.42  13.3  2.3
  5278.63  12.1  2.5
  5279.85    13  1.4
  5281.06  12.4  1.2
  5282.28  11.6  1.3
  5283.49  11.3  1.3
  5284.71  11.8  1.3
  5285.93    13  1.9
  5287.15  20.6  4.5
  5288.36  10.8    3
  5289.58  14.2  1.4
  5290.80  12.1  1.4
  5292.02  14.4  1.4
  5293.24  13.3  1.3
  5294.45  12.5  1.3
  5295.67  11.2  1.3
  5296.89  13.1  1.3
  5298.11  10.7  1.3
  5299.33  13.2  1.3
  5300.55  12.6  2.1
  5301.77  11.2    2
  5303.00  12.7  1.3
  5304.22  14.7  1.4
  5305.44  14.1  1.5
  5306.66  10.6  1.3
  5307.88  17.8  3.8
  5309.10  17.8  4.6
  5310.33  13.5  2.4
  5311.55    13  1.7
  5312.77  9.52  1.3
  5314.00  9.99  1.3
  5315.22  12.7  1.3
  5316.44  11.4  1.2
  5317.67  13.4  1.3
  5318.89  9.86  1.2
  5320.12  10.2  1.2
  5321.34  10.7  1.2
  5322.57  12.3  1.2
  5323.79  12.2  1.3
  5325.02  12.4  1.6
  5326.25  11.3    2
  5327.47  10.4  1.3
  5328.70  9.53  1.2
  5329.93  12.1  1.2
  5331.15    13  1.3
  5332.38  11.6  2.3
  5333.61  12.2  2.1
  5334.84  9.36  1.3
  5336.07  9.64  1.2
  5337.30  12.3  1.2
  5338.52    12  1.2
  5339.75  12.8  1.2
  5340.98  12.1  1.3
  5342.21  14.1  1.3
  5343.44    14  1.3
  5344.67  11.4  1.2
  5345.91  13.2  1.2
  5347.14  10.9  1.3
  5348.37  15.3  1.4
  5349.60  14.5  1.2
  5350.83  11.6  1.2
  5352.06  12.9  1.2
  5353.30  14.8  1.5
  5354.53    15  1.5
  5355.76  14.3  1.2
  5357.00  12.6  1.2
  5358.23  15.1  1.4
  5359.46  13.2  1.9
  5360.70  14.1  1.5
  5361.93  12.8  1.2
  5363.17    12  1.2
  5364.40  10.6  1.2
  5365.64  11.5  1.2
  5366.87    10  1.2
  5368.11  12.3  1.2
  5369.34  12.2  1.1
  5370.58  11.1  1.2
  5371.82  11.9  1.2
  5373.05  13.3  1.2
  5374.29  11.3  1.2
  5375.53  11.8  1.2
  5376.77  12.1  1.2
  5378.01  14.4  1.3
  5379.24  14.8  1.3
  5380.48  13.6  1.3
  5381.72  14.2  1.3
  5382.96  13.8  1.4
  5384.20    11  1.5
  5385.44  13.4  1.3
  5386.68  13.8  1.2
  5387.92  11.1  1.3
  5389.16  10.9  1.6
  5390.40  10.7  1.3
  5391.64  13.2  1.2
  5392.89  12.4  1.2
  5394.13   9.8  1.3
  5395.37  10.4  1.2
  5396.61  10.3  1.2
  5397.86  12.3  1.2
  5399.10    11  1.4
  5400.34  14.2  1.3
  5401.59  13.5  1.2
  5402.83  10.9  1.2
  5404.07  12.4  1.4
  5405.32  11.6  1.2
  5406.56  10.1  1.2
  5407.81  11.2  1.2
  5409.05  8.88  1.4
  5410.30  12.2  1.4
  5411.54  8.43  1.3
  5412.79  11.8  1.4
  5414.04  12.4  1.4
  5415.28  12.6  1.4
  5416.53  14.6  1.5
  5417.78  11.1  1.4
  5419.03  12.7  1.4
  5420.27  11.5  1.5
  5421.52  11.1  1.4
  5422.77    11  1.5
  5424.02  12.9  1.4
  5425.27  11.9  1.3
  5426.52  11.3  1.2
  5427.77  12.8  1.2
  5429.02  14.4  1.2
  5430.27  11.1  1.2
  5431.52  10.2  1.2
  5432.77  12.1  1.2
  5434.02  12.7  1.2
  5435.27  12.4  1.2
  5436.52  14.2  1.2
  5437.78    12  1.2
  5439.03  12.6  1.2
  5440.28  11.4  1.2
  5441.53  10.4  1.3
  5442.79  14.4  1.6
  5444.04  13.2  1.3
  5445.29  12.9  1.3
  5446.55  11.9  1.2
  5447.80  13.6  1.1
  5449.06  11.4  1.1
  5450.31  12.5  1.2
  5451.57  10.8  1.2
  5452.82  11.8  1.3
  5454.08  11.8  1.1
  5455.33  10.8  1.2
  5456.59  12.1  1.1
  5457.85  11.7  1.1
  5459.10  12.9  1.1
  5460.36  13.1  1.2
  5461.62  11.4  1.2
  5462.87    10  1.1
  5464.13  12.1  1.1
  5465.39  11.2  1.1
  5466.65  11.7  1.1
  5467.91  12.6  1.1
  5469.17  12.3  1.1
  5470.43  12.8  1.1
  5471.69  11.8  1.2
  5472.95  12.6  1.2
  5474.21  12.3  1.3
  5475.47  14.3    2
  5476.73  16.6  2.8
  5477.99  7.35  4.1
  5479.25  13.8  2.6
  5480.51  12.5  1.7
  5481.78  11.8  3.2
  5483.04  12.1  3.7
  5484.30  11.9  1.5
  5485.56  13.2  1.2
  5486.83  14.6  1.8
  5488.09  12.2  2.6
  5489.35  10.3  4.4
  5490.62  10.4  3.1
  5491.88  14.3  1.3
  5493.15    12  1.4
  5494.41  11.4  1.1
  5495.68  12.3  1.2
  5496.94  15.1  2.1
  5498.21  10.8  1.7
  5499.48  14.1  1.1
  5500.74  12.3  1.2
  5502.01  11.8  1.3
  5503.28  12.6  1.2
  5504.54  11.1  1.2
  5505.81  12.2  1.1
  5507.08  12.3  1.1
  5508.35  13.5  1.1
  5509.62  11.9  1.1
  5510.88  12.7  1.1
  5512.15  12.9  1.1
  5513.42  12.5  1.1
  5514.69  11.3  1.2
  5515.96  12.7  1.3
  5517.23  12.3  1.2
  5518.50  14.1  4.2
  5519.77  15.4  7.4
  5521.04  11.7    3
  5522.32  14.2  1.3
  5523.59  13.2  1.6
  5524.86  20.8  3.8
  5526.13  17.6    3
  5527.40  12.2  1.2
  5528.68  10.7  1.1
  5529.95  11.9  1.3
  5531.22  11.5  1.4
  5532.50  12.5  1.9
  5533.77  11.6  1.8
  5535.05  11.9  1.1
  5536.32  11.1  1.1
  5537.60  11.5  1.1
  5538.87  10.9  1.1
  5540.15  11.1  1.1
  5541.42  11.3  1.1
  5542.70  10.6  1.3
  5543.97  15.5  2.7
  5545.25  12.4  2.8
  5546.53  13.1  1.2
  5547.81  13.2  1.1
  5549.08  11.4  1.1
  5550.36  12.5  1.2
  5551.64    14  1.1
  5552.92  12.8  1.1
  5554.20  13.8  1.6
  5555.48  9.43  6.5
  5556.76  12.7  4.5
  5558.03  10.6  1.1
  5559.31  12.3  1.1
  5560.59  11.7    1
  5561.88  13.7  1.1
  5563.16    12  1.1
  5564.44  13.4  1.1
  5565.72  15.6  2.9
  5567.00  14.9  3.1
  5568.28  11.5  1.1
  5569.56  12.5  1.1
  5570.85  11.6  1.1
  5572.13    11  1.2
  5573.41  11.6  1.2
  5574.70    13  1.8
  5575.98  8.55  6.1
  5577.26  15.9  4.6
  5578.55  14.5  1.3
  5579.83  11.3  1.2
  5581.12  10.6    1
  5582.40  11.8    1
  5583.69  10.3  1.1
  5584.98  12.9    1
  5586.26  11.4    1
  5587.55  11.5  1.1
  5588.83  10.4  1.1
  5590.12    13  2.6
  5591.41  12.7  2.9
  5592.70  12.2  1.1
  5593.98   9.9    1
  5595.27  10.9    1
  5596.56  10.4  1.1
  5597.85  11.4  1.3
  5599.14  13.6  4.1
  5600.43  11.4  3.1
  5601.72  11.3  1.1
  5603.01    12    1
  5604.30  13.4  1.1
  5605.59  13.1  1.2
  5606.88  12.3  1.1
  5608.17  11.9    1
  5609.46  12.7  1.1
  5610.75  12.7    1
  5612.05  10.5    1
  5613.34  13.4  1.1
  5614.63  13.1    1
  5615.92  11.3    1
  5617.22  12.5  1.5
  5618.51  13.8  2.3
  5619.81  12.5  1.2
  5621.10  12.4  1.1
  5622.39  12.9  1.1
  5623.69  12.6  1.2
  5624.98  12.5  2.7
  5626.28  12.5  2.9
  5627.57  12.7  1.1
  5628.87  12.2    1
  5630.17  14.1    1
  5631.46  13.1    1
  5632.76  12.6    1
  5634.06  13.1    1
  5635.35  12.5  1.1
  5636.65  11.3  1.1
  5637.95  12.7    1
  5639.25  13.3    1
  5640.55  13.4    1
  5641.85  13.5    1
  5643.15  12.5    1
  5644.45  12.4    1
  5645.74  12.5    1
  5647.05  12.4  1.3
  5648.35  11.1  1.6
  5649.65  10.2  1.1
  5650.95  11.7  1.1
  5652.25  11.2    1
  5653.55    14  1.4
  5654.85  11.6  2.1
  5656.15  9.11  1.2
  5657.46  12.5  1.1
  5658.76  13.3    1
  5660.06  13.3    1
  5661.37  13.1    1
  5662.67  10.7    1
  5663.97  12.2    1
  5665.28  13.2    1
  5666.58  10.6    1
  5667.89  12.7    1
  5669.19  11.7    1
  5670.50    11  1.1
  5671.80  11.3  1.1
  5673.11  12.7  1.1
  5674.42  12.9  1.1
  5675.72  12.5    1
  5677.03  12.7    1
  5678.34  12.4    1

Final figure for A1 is 1.09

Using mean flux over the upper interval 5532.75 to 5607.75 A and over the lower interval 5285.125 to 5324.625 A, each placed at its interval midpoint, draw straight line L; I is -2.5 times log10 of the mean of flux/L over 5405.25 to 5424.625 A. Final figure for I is 0.09 mag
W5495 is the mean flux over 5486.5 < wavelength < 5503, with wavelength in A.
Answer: 12.4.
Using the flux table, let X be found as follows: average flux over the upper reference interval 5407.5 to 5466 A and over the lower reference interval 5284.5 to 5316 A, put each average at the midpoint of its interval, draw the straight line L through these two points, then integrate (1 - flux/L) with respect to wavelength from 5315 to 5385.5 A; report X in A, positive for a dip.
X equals 1.7 A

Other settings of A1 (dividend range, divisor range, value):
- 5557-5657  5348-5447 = 1.07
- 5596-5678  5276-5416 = 1.11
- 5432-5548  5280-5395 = 1.05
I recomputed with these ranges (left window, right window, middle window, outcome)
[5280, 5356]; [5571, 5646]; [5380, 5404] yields 0.032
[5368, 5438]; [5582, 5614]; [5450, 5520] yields -0.030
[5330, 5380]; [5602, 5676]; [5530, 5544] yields 0.075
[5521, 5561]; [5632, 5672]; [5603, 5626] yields -0.022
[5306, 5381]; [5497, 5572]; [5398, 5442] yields 0.056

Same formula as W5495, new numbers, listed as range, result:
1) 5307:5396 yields 12.4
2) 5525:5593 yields 12.3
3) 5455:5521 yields 12.4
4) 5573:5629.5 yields 12.1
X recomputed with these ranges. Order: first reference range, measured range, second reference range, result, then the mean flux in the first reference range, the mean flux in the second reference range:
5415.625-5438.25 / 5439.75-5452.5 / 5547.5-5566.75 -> 0.0 A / 12.2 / 12.6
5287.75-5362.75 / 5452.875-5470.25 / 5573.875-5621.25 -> 0.7 A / 12.6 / 12.1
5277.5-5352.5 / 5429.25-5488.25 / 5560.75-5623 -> 0.4 A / 12.5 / 12.2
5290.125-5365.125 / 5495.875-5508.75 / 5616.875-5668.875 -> -0.1 A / 12.5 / 12.4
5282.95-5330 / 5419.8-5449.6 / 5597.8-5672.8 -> 0.5 A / 12.5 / 12.3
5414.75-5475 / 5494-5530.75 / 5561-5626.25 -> -2.5 A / 12.1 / 12.2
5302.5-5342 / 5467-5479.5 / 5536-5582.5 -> -0.3 A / 12.1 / 12.3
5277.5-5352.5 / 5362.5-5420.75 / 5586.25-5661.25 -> 2.2 A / 12.5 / 12.3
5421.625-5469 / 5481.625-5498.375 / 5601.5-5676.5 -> -0.3 A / 12.1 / 12.4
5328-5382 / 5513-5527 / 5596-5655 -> -1.9 A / 12.6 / 12.4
